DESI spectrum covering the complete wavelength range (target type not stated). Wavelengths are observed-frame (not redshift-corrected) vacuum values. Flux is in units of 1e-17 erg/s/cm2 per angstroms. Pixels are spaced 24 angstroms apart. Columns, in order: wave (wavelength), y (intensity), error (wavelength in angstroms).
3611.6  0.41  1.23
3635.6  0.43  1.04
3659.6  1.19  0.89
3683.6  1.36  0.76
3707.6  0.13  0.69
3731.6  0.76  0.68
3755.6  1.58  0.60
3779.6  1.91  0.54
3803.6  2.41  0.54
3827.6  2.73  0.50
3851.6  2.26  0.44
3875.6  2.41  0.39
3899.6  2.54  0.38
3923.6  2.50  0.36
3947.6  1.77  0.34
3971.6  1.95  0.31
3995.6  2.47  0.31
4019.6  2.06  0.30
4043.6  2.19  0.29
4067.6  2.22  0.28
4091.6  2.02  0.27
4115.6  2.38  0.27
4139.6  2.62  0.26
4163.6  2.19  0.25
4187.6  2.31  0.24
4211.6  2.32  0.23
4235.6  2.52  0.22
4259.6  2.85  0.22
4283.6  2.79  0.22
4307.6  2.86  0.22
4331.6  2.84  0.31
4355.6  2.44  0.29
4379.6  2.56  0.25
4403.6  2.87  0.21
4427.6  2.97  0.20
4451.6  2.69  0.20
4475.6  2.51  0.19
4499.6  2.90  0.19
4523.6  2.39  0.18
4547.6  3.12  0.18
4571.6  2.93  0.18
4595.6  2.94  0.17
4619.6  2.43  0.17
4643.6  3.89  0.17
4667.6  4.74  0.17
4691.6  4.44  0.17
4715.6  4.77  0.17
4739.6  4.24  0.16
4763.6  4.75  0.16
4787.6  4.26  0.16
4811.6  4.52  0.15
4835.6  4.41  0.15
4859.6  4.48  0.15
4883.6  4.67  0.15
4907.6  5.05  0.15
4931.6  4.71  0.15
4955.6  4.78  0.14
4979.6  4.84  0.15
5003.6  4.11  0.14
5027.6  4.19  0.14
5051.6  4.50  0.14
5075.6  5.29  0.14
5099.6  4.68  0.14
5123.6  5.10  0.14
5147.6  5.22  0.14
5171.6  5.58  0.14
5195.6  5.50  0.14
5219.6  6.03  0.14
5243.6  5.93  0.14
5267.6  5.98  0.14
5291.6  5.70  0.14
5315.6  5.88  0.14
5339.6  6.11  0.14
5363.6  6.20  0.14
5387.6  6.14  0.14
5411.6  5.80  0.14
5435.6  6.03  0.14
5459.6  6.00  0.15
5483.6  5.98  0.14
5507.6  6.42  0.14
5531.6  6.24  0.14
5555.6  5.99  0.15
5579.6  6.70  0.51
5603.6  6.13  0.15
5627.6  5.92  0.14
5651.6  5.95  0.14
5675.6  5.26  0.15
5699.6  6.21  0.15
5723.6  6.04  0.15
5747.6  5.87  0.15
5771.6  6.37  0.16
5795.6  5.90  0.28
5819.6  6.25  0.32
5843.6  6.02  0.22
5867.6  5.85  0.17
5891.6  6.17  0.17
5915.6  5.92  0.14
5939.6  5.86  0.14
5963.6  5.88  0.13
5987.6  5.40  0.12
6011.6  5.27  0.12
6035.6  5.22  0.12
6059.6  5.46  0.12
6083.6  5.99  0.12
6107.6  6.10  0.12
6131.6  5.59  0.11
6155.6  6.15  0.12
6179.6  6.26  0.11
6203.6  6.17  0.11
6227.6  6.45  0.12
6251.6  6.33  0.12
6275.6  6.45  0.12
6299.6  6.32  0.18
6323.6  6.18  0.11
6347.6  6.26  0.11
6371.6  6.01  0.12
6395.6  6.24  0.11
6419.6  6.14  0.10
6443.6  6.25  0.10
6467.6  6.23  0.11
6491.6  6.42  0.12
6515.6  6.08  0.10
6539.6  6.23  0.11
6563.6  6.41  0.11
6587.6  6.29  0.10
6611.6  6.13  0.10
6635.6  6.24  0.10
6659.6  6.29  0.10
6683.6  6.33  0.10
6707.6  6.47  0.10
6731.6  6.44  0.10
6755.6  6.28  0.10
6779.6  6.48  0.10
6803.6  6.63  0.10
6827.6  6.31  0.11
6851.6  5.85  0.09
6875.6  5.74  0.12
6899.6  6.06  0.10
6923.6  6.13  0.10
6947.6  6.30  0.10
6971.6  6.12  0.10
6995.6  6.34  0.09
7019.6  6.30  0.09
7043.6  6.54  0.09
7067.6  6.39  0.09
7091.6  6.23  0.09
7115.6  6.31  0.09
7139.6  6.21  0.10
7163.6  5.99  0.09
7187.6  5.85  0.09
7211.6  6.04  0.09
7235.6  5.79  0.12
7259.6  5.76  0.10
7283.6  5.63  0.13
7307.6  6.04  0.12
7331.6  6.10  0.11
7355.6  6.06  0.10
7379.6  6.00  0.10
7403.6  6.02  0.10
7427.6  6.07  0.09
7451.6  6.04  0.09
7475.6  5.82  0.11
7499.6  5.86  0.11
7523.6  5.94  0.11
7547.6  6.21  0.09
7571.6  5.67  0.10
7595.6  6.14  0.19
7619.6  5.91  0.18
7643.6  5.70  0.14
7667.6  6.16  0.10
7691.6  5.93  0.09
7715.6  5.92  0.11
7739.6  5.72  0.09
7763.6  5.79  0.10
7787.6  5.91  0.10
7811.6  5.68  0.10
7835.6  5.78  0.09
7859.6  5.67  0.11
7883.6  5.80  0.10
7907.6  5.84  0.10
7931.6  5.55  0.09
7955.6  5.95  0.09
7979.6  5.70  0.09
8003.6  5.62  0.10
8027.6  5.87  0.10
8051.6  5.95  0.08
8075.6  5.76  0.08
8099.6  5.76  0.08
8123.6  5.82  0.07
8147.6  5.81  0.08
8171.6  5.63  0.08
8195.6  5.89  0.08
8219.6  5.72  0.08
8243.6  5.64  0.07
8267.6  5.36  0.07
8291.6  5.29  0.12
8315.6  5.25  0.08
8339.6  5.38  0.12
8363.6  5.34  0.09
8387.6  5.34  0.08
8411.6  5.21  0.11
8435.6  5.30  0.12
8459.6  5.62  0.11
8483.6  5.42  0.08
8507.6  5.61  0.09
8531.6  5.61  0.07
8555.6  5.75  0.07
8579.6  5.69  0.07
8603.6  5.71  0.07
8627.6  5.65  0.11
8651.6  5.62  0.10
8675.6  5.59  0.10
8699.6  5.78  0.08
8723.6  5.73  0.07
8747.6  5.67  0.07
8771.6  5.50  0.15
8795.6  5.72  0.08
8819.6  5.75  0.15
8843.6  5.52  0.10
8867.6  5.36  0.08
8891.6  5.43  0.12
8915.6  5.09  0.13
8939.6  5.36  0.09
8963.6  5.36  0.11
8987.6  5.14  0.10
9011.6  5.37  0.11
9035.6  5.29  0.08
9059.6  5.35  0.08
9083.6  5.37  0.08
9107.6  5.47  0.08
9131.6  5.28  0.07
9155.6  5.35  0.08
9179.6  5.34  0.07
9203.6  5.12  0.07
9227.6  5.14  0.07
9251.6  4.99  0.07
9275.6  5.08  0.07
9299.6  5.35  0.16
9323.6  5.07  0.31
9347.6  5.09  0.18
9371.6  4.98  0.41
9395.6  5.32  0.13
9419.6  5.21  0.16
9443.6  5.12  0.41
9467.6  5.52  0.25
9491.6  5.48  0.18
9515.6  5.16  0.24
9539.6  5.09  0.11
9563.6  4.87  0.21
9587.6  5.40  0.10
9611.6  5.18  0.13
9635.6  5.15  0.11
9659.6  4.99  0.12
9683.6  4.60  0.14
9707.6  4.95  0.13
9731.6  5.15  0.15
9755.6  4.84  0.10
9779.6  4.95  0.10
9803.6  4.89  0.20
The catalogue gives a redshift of 0.165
